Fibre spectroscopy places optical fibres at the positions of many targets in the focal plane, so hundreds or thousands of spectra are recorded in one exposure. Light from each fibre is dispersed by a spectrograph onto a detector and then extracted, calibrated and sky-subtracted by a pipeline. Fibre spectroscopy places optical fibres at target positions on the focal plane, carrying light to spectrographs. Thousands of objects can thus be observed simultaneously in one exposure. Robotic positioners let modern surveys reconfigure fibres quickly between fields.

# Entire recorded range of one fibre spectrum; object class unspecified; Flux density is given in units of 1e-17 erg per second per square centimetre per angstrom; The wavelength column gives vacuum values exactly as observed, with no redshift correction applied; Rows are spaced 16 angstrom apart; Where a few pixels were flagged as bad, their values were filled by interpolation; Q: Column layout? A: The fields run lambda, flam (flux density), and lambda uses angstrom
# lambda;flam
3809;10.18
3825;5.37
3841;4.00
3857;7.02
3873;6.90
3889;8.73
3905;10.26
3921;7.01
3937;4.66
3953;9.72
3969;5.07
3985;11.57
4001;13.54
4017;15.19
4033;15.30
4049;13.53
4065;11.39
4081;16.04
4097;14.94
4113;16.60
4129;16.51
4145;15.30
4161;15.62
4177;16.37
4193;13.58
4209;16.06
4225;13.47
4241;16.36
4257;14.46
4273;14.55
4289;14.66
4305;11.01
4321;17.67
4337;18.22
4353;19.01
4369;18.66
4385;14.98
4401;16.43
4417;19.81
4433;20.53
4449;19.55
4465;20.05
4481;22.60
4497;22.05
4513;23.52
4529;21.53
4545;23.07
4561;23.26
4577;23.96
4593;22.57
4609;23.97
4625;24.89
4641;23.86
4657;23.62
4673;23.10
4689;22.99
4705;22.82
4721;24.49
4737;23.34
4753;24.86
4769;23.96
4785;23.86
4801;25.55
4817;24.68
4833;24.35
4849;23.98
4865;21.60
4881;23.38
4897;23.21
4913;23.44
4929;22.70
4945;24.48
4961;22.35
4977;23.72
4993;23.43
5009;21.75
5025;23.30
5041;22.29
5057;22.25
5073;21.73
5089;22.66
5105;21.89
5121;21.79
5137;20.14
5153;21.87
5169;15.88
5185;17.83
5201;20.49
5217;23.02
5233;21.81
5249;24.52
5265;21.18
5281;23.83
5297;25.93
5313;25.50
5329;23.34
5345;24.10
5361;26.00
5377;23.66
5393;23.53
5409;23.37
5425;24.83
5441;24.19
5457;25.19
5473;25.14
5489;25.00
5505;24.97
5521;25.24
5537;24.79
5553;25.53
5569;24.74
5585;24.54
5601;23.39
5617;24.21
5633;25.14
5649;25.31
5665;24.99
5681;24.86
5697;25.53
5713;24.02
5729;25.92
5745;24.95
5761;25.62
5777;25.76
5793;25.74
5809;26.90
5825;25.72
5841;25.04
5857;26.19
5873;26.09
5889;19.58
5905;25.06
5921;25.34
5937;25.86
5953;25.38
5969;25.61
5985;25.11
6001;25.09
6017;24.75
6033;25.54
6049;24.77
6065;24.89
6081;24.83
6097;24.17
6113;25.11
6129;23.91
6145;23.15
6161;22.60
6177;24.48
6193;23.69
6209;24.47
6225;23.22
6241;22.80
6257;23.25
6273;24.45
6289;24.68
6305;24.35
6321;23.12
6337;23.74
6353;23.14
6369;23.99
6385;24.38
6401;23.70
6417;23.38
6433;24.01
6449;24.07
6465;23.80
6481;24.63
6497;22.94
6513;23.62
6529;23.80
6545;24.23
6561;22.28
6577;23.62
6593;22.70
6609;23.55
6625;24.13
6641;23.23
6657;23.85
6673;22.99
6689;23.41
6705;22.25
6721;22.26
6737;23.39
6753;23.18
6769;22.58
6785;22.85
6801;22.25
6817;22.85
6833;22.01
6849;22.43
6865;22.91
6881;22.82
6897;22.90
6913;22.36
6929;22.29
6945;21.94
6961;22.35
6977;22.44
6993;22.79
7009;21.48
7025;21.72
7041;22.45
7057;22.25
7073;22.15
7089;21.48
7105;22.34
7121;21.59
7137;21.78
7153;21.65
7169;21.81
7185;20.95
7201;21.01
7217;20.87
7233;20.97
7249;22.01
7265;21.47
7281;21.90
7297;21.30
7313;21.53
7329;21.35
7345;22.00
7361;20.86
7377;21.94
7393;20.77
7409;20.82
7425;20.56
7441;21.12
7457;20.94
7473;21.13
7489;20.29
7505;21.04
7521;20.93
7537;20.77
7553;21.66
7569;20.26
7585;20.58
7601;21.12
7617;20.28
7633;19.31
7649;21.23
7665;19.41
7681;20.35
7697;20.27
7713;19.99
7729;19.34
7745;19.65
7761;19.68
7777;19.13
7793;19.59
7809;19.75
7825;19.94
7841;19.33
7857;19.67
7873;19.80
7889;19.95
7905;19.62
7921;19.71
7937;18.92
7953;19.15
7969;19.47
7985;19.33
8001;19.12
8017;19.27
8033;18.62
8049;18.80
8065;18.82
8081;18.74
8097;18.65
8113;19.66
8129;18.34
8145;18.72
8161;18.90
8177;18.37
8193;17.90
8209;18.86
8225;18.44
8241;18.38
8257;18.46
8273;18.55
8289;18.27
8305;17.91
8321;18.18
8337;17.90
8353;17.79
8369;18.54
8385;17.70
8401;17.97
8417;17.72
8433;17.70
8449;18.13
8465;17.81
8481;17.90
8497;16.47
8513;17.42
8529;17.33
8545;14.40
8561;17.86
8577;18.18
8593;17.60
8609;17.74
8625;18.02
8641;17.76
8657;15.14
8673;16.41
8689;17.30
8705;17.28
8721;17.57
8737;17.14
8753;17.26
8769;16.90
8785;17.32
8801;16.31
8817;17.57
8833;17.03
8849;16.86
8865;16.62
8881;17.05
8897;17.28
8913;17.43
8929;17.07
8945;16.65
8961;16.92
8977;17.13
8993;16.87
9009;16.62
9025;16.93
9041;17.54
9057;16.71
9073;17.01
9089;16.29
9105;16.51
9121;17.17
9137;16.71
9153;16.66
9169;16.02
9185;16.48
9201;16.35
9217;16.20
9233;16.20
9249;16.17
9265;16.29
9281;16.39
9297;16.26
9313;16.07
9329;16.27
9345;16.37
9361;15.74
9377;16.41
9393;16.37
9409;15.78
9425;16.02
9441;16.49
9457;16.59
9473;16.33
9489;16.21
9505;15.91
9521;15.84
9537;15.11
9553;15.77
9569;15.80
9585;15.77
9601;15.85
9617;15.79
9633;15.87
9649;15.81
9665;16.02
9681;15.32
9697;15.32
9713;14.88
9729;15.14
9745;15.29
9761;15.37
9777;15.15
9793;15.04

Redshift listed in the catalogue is 0.00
